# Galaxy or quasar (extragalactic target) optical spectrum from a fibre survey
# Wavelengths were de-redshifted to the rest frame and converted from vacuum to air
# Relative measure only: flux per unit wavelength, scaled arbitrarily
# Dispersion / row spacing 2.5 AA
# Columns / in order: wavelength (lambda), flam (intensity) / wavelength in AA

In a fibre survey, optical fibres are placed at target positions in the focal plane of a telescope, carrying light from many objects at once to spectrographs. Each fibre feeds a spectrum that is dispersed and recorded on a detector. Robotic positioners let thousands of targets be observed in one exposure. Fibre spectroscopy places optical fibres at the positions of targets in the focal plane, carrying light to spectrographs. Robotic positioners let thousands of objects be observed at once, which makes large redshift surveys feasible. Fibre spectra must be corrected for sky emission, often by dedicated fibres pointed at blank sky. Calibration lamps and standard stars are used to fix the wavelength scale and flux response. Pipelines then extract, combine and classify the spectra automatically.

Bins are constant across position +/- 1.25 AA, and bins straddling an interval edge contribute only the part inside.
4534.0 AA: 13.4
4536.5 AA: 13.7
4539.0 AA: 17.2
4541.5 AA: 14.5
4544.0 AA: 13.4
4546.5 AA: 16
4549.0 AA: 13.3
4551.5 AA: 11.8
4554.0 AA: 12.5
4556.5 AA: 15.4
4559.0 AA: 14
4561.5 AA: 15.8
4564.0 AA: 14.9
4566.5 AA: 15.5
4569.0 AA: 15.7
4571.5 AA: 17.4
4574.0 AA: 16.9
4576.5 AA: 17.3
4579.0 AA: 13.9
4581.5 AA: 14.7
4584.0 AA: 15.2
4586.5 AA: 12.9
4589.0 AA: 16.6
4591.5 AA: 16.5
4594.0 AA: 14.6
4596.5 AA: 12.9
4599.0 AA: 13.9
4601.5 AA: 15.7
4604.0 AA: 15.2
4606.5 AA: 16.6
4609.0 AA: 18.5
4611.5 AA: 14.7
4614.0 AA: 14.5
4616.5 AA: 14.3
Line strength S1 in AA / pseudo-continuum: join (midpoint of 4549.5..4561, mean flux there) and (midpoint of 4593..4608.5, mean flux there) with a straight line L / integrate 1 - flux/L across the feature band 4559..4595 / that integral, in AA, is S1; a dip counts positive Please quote -3.2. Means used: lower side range 13.6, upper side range 15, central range 15.5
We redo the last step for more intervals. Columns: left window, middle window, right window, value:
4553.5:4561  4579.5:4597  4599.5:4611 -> 0.8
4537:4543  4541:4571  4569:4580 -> 2.7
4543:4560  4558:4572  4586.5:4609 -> -1.2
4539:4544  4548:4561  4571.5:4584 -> 1.4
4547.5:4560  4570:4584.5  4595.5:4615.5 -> -1.7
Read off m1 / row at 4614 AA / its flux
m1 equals 14.5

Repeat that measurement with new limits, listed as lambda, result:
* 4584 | 15.2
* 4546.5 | 16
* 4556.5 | 15.4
